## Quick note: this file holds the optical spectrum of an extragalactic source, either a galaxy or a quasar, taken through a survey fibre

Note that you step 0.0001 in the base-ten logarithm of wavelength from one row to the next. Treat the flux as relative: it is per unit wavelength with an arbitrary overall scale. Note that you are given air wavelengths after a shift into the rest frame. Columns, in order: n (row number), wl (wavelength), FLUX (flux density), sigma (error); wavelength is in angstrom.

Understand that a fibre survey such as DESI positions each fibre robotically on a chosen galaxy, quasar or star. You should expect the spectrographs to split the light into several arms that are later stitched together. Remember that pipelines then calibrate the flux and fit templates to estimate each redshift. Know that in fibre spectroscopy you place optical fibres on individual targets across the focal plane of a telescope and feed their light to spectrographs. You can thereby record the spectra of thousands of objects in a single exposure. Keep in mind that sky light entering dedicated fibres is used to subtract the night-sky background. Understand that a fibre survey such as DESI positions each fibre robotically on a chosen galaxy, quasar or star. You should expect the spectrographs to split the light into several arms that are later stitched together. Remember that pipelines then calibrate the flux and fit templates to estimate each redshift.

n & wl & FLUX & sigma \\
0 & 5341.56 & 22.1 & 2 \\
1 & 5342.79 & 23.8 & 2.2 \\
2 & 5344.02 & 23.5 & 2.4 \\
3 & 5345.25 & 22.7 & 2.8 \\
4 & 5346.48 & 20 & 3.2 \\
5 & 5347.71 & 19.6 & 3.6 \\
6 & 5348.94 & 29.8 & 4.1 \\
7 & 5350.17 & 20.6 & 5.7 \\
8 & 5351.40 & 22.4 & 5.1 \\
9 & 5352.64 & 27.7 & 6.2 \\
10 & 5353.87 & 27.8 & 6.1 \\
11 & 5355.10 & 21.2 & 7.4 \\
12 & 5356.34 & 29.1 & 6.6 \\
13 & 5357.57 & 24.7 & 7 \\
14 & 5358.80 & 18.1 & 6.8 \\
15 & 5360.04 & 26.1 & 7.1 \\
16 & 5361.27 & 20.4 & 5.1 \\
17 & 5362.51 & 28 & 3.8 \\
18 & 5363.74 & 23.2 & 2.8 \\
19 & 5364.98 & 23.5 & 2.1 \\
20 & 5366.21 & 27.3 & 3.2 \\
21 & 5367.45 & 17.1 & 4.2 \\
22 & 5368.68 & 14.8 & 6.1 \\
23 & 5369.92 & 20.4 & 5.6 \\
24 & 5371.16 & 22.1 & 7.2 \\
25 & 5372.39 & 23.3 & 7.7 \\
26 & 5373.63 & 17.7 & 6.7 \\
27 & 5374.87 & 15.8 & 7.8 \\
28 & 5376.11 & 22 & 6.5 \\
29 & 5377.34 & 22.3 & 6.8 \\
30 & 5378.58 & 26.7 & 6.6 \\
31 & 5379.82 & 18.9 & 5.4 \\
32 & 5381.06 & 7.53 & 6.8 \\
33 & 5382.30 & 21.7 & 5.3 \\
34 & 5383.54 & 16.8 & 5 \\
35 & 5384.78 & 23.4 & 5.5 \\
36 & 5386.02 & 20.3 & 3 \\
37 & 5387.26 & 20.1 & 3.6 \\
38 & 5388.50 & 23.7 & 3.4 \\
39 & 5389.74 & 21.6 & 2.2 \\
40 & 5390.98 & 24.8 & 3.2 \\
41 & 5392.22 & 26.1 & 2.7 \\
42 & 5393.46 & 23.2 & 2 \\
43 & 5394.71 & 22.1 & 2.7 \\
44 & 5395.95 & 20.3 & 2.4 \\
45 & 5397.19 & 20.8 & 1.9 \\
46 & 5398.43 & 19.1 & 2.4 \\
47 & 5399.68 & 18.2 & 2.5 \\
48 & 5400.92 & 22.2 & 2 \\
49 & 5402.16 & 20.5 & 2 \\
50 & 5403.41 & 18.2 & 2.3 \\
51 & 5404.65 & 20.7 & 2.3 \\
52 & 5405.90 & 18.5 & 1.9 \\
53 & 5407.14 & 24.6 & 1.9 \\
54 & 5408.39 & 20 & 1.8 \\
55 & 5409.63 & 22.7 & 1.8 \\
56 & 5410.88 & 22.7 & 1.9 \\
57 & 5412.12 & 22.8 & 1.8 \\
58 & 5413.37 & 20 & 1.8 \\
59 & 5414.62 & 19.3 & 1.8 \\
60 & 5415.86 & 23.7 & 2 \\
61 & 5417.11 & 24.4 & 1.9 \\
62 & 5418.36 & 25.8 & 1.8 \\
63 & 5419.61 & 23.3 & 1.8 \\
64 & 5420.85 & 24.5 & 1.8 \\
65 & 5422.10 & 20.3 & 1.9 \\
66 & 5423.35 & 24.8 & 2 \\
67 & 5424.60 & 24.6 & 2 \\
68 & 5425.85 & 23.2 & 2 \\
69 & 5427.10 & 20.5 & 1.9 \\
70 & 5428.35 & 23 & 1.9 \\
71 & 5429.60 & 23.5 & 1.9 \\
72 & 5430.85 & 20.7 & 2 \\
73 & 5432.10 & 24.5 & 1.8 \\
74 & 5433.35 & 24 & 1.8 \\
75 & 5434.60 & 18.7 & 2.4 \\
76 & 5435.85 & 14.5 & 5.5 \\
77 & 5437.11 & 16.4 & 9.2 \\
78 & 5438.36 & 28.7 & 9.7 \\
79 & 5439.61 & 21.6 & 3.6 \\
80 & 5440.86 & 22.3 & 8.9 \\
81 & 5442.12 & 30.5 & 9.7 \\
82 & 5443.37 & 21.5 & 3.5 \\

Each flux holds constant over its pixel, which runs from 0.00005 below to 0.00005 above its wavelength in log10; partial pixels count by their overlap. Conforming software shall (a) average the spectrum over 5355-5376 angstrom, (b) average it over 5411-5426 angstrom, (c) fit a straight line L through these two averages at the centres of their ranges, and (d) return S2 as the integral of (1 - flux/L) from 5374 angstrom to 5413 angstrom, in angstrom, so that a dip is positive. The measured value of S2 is 2.84 angstrom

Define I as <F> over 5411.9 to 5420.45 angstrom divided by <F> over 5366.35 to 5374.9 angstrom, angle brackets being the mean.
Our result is 1.17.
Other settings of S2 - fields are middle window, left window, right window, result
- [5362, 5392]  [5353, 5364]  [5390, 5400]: 2.8 angstrom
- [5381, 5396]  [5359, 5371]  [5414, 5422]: 0.8 angstrom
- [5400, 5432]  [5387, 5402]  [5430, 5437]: -1.9 angstrom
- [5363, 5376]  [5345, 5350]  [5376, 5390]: 0.4 angstrom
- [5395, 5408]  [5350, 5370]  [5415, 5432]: 1.6 angstrom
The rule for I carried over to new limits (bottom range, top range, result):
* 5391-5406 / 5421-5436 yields 1.05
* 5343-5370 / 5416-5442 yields 0.98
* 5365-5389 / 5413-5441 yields 1.11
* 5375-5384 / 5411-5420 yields 1.18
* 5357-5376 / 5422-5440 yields 1.02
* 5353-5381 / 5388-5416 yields 0.98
